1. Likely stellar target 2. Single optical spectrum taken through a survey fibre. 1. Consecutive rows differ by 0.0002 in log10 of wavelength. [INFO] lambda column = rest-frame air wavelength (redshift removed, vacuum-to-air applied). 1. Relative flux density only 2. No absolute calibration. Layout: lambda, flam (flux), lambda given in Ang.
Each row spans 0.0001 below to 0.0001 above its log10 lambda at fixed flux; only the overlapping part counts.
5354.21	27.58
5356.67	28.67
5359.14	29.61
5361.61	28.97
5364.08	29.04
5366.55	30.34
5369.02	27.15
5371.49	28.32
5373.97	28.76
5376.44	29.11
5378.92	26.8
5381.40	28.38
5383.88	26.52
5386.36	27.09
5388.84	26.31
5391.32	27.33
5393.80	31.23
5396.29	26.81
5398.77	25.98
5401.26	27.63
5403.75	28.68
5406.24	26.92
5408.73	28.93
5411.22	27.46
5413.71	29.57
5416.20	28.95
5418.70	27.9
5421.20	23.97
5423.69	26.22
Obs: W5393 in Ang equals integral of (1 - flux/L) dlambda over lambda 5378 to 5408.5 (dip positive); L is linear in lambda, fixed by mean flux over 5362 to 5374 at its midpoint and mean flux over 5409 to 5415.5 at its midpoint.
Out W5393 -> 1.2 Ang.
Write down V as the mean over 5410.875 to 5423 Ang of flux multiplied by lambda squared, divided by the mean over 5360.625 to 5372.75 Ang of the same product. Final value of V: 1.0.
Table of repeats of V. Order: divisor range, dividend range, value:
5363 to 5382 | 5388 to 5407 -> 0.98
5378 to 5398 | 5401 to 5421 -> 1.03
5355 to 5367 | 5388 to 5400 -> 0.96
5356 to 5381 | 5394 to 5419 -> 0.99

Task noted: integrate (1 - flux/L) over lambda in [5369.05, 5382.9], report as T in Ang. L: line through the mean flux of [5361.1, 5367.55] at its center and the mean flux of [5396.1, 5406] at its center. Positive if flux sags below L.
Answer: 0.3 Ang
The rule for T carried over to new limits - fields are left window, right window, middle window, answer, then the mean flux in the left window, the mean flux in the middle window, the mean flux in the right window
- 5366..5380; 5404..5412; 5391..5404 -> 0.0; 28.3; 27.9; 27.9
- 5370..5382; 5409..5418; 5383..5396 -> 0.3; 28.2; 27.7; 28.7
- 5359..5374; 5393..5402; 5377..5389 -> 0.5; 28.8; 27.2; 27.8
